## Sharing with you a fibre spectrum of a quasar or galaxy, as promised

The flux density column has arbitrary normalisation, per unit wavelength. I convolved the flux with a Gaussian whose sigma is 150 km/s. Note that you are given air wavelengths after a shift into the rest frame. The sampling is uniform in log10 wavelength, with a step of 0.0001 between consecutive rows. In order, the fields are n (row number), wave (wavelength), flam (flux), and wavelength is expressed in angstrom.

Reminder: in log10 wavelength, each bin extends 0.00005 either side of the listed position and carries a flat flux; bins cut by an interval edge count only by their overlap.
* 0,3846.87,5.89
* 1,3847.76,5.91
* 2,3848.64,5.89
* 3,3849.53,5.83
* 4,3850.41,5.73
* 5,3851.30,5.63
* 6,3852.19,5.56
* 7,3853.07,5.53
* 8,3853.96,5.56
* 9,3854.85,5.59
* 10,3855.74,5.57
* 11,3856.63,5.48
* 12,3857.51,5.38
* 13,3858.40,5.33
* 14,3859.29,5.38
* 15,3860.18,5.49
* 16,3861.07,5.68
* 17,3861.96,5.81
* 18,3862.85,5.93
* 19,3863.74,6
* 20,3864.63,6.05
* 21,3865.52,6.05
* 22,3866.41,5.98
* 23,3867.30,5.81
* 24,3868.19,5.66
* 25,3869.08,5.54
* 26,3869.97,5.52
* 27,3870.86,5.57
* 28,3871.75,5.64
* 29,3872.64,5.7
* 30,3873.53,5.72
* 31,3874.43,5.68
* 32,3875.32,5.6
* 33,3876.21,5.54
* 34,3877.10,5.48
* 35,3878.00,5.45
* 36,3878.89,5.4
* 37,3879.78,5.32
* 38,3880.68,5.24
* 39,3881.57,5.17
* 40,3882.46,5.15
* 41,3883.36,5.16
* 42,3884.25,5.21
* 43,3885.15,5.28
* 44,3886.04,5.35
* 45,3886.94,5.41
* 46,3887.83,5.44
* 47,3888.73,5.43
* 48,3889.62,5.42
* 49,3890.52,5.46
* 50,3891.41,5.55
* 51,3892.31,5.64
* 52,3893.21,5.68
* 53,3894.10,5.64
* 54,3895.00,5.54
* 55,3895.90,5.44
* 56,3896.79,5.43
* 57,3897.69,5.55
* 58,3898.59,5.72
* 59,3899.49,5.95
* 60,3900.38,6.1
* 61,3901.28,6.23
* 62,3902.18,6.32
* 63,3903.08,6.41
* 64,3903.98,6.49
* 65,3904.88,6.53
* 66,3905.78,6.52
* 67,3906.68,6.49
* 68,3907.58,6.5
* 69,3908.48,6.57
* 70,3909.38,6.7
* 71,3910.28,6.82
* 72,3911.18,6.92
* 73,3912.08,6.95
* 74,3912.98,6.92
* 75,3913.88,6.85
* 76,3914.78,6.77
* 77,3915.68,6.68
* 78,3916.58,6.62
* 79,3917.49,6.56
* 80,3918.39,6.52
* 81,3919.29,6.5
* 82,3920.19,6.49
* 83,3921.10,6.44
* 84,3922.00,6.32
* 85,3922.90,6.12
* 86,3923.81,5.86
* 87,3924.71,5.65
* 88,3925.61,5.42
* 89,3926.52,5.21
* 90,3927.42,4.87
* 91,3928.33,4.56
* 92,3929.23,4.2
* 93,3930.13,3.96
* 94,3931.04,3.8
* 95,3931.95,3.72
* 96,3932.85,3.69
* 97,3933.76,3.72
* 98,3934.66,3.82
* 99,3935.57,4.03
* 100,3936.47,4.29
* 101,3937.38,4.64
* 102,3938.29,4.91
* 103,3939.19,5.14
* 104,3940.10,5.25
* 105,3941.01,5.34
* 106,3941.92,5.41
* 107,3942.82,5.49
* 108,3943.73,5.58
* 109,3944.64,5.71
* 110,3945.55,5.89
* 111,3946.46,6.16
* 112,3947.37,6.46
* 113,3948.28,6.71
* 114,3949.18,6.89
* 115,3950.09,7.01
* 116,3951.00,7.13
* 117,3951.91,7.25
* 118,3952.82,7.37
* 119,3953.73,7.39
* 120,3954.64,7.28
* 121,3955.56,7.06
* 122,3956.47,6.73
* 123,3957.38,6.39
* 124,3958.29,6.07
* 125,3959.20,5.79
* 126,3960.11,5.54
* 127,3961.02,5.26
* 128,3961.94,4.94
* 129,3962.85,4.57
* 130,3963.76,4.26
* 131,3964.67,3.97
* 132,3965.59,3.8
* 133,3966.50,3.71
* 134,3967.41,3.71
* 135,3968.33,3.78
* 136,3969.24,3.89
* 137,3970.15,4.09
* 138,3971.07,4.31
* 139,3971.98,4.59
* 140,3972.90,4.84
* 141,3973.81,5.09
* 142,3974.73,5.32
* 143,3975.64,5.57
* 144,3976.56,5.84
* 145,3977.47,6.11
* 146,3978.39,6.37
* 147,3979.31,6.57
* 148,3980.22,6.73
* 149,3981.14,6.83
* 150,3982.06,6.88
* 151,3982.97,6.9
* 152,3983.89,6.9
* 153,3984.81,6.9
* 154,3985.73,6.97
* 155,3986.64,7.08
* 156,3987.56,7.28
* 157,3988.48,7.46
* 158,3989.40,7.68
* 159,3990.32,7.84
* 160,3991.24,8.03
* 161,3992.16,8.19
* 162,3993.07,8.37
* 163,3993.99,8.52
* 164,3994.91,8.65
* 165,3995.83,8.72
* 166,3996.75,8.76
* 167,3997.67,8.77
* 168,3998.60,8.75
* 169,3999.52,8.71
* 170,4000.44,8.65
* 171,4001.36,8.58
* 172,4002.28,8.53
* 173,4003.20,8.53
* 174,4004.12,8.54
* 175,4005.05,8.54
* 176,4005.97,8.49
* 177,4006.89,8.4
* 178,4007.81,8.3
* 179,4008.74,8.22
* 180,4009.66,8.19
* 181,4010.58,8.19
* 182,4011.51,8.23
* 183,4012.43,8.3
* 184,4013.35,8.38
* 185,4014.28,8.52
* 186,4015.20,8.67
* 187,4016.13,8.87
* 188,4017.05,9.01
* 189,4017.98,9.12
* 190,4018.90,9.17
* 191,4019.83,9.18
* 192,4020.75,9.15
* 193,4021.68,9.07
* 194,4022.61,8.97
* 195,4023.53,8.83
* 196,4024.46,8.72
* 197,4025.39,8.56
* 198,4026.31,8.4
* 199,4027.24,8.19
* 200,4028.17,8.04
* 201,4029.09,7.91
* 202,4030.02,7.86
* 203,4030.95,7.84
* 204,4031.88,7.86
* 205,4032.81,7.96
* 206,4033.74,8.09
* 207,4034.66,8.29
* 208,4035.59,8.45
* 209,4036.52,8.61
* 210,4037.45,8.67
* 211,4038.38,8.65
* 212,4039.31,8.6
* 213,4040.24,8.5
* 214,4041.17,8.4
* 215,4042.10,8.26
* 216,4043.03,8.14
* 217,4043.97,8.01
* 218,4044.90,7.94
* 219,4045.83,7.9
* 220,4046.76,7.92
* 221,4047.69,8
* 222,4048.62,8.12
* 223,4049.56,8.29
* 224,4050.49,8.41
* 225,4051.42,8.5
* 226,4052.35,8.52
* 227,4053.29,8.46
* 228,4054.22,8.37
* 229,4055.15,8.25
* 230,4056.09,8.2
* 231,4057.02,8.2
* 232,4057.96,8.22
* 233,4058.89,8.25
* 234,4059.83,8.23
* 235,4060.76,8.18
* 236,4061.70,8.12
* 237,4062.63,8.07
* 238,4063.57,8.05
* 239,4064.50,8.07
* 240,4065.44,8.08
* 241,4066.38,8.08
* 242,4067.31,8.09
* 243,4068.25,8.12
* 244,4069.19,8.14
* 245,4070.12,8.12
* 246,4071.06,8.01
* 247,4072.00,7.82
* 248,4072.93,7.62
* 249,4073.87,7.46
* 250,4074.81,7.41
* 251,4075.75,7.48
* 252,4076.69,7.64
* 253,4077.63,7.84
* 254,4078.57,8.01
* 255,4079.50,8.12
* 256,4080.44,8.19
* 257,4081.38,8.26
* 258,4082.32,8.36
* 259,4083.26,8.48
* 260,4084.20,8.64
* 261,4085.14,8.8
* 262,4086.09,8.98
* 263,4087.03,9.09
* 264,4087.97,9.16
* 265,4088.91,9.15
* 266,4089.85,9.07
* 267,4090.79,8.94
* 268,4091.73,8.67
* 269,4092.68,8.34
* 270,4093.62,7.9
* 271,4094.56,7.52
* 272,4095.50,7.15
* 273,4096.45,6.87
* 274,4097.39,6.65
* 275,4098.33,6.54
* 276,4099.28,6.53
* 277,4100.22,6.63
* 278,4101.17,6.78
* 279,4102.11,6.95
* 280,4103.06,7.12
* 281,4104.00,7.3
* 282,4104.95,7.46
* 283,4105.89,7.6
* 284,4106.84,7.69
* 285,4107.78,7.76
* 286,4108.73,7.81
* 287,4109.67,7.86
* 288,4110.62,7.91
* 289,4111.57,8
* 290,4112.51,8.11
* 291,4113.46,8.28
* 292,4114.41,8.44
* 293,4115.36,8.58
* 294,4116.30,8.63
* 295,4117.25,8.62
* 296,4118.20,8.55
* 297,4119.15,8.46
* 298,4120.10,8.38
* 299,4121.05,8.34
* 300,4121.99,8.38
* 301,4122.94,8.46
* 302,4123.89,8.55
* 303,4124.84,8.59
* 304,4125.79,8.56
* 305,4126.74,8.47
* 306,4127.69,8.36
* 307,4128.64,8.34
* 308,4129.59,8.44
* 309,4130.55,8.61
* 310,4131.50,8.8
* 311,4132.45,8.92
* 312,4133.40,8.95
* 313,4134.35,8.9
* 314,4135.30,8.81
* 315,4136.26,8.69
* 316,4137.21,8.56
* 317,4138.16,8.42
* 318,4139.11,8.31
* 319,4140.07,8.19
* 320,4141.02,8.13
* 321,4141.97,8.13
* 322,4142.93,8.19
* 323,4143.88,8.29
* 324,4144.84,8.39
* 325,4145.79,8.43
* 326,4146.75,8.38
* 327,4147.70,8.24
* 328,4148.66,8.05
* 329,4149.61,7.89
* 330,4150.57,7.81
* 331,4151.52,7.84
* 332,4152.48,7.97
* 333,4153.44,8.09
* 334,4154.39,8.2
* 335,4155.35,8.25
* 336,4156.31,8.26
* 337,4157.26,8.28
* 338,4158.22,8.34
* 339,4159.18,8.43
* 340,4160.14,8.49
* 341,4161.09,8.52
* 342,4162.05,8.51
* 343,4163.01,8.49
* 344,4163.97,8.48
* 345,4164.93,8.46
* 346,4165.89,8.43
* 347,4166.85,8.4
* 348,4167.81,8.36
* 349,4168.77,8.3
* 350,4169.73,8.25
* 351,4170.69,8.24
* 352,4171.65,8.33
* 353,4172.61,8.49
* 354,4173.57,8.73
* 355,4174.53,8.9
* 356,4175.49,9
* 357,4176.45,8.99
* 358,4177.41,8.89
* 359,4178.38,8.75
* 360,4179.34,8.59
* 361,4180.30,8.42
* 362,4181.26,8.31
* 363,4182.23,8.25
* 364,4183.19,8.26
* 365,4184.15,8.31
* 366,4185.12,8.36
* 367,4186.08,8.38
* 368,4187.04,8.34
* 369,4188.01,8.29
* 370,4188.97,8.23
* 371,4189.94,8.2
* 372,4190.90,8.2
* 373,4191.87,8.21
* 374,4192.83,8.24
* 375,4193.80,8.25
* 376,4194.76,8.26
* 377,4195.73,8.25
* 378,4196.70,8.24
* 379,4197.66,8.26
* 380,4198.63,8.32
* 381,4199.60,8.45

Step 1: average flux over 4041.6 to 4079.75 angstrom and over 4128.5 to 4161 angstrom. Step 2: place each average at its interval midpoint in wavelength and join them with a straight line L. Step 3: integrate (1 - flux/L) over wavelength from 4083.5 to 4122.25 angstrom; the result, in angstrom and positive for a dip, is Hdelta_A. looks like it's 1.0 angstrom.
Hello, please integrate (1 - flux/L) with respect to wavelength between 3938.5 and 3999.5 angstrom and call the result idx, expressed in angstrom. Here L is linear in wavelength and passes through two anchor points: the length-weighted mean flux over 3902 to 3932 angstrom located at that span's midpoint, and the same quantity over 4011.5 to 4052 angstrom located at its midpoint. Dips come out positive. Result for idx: 7.41 angstrom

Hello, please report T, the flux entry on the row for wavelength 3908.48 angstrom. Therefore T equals 6.57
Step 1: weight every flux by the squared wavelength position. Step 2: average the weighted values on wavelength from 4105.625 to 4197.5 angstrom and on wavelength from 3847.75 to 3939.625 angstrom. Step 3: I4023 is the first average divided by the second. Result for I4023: 1.7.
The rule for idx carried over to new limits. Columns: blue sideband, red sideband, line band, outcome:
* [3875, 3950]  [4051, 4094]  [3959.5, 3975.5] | 5.0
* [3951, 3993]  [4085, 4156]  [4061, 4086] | -1.9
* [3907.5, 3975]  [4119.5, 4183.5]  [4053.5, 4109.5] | -3.7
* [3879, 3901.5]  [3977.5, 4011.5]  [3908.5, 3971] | 9.5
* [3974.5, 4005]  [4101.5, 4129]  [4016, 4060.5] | -3.4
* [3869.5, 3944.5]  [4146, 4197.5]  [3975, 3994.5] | -2.0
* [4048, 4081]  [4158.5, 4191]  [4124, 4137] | -0.5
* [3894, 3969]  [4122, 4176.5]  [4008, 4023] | -4.3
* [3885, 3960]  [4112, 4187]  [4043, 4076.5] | -3.0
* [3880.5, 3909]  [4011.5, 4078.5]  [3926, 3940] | 4.5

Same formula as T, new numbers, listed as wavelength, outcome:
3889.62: 5.42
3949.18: 6.89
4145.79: 8.43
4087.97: 9.16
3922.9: 6.12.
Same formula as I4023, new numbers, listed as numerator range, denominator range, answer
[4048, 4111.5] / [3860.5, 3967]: 1.52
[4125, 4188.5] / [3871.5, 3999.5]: 1.58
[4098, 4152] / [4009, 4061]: 1.01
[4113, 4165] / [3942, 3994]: 1.50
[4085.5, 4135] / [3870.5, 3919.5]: 1.53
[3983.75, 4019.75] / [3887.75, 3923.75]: 1.40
